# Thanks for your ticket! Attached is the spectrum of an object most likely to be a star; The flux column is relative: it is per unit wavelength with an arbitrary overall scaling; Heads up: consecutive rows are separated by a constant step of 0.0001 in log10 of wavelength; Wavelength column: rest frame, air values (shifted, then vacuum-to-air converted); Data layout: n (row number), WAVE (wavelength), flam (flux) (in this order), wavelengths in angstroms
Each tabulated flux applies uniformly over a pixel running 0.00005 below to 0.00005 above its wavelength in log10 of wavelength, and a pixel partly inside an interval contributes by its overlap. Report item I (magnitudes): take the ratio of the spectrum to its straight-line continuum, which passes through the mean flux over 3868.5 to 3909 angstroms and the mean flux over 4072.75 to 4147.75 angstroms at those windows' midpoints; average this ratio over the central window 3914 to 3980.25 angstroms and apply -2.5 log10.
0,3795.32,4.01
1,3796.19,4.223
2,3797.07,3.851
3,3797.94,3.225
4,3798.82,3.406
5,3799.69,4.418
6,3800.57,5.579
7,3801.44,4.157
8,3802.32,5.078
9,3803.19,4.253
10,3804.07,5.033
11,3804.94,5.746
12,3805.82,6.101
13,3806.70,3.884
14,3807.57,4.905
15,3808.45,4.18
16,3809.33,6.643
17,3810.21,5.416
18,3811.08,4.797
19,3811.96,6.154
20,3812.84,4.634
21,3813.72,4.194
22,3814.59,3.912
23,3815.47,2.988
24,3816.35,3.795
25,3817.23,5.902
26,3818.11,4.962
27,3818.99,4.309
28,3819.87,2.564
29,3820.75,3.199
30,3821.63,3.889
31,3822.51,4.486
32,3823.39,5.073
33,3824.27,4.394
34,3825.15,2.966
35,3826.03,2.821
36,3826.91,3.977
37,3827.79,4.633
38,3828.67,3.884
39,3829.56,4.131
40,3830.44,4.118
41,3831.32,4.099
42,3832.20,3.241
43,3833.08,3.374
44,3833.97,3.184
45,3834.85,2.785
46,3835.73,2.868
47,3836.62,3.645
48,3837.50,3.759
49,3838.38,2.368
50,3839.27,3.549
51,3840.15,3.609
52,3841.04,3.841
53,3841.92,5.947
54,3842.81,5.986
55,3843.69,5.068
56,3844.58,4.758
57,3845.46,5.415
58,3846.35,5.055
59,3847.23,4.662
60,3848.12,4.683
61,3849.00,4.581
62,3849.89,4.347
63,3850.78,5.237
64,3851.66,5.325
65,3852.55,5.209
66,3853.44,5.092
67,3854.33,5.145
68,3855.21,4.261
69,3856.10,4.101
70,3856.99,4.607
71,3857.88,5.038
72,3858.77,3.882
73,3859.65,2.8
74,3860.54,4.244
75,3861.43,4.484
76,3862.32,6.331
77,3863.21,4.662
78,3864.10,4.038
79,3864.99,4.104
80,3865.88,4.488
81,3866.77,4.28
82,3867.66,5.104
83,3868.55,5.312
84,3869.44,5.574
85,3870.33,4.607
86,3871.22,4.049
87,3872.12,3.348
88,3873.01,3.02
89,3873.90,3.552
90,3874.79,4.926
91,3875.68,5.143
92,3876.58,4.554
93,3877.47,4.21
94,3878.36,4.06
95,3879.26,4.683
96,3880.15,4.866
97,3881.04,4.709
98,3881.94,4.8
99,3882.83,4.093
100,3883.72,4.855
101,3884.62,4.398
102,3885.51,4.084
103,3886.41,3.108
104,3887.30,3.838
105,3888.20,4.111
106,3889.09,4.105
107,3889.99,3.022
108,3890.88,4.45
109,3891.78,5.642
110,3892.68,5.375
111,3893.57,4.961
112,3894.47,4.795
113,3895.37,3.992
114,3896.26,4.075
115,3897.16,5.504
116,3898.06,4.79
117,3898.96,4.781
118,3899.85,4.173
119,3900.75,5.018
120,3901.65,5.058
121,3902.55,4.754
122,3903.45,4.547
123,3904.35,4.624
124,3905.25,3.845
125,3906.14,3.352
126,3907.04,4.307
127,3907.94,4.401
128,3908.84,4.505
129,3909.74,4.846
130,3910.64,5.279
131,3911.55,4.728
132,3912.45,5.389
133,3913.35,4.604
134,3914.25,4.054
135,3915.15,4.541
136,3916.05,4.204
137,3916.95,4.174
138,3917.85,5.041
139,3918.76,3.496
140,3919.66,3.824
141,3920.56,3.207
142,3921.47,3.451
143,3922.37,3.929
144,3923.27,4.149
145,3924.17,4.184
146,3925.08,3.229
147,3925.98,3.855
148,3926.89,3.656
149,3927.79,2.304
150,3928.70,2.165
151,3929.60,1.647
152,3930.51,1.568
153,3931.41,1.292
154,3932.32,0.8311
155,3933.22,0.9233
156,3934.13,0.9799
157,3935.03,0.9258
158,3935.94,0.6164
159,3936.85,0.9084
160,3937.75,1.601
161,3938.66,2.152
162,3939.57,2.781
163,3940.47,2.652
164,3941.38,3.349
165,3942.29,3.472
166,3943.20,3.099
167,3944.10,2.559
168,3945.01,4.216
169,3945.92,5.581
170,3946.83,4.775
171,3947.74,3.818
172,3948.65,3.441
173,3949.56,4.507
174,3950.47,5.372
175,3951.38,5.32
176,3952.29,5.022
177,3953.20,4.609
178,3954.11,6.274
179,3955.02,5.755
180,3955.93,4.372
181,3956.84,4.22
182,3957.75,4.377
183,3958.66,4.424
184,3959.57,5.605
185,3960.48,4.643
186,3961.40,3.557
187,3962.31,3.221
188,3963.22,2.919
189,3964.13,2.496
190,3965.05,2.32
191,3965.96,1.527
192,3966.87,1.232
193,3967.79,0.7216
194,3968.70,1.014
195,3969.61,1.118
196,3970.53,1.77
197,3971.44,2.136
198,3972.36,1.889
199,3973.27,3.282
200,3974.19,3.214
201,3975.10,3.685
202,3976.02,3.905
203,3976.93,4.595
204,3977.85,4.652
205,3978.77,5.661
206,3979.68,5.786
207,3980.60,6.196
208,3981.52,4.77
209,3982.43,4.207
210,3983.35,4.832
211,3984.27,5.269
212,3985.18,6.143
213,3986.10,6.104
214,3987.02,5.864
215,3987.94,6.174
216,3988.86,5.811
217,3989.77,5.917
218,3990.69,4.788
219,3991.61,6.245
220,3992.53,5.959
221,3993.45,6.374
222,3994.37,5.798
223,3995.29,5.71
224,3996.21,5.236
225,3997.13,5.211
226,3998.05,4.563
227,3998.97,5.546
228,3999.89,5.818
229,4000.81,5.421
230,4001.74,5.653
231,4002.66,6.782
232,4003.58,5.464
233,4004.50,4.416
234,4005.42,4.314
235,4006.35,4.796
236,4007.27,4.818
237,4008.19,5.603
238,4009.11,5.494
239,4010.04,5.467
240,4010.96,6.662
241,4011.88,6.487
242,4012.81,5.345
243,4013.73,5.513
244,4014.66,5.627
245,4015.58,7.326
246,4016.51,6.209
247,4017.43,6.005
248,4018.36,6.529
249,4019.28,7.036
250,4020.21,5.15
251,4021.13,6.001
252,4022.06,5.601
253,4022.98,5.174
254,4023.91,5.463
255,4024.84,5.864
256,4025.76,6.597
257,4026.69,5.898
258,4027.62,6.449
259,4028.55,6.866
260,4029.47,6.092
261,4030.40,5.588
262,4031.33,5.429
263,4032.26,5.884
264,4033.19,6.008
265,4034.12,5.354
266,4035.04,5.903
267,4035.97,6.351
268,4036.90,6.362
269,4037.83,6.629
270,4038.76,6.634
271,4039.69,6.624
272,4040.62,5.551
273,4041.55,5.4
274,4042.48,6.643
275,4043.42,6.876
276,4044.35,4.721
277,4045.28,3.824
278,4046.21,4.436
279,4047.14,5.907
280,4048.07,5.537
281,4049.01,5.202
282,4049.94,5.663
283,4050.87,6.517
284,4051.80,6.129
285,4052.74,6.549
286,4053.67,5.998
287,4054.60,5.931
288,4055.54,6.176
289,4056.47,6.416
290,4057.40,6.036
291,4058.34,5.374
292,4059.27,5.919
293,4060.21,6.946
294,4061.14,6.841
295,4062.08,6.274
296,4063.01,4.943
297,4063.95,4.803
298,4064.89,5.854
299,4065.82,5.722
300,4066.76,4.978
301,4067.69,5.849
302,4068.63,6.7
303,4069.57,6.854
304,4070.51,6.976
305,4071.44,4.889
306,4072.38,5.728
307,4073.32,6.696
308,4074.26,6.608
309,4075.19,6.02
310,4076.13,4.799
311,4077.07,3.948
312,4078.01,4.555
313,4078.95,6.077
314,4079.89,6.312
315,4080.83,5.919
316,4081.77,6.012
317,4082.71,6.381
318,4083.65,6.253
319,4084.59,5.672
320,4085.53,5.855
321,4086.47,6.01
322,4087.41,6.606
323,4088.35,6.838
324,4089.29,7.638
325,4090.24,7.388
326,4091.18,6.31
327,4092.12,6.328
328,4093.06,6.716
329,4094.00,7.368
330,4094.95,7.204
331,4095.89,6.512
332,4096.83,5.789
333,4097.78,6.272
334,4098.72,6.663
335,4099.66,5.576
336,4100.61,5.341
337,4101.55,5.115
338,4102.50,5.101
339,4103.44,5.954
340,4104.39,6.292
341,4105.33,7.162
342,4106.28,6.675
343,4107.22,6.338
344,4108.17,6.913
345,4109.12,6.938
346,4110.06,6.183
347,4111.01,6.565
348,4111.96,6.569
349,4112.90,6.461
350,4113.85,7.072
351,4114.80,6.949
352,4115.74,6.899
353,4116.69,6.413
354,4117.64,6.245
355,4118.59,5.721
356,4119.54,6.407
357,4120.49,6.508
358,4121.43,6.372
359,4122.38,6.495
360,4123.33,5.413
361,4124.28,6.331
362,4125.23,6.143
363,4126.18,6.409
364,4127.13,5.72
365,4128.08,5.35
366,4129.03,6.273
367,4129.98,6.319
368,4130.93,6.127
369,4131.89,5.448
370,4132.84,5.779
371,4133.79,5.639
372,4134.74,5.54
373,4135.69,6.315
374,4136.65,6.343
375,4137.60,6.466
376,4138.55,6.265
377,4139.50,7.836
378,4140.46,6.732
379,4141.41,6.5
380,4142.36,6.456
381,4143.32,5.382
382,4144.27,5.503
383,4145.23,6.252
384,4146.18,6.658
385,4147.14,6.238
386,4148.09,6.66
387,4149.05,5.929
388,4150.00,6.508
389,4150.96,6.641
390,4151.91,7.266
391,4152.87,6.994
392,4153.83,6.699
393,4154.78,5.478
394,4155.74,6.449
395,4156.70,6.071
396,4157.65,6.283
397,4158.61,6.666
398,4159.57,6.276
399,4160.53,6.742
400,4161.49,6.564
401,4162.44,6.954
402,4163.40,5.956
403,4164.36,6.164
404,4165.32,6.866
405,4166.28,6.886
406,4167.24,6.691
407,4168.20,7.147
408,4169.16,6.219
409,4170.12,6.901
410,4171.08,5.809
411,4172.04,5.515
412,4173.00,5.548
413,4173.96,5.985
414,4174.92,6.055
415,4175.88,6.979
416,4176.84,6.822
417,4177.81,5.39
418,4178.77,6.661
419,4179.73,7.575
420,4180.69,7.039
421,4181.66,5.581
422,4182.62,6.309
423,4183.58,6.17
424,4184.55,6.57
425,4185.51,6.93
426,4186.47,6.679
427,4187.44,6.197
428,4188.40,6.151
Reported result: 0.42 mag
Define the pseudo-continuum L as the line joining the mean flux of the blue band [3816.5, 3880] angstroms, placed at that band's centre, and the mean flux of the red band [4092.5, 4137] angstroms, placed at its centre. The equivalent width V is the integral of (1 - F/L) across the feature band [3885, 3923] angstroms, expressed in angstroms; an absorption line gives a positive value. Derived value 2.7 angstroms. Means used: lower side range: 4.31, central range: 4.38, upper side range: 6.25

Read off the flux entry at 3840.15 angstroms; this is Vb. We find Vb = 3.609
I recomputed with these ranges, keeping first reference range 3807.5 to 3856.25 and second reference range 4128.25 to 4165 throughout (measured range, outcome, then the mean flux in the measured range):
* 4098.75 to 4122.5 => -0.042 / 6.34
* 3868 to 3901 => 0.050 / 4.45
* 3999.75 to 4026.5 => -0.053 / 5.75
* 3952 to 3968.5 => 0.359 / 3.68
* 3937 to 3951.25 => 0.383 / 3.54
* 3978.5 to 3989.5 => -0.058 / 5.58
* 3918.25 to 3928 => 0.332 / 3.61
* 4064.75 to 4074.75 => -0.047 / 6.09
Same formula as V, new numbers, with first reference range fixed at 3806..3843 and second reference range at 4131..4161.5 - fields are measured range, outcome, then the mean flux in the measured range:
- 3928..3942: 9.2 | 1.66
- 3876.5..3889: 0.6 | 4.3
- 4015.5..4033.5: -1.8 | 6.03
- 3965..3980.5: 6.6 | 2.95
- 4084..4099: -1.6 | 6.57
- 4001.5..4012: -0.2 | 5.47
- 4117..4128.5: 0.1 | 6.1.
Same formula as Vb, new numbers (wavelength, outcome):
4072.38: 5.728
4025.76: 6.597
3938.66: 2.152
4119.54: 6.407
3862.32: 6.331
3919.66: 3.824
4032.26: 5.884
